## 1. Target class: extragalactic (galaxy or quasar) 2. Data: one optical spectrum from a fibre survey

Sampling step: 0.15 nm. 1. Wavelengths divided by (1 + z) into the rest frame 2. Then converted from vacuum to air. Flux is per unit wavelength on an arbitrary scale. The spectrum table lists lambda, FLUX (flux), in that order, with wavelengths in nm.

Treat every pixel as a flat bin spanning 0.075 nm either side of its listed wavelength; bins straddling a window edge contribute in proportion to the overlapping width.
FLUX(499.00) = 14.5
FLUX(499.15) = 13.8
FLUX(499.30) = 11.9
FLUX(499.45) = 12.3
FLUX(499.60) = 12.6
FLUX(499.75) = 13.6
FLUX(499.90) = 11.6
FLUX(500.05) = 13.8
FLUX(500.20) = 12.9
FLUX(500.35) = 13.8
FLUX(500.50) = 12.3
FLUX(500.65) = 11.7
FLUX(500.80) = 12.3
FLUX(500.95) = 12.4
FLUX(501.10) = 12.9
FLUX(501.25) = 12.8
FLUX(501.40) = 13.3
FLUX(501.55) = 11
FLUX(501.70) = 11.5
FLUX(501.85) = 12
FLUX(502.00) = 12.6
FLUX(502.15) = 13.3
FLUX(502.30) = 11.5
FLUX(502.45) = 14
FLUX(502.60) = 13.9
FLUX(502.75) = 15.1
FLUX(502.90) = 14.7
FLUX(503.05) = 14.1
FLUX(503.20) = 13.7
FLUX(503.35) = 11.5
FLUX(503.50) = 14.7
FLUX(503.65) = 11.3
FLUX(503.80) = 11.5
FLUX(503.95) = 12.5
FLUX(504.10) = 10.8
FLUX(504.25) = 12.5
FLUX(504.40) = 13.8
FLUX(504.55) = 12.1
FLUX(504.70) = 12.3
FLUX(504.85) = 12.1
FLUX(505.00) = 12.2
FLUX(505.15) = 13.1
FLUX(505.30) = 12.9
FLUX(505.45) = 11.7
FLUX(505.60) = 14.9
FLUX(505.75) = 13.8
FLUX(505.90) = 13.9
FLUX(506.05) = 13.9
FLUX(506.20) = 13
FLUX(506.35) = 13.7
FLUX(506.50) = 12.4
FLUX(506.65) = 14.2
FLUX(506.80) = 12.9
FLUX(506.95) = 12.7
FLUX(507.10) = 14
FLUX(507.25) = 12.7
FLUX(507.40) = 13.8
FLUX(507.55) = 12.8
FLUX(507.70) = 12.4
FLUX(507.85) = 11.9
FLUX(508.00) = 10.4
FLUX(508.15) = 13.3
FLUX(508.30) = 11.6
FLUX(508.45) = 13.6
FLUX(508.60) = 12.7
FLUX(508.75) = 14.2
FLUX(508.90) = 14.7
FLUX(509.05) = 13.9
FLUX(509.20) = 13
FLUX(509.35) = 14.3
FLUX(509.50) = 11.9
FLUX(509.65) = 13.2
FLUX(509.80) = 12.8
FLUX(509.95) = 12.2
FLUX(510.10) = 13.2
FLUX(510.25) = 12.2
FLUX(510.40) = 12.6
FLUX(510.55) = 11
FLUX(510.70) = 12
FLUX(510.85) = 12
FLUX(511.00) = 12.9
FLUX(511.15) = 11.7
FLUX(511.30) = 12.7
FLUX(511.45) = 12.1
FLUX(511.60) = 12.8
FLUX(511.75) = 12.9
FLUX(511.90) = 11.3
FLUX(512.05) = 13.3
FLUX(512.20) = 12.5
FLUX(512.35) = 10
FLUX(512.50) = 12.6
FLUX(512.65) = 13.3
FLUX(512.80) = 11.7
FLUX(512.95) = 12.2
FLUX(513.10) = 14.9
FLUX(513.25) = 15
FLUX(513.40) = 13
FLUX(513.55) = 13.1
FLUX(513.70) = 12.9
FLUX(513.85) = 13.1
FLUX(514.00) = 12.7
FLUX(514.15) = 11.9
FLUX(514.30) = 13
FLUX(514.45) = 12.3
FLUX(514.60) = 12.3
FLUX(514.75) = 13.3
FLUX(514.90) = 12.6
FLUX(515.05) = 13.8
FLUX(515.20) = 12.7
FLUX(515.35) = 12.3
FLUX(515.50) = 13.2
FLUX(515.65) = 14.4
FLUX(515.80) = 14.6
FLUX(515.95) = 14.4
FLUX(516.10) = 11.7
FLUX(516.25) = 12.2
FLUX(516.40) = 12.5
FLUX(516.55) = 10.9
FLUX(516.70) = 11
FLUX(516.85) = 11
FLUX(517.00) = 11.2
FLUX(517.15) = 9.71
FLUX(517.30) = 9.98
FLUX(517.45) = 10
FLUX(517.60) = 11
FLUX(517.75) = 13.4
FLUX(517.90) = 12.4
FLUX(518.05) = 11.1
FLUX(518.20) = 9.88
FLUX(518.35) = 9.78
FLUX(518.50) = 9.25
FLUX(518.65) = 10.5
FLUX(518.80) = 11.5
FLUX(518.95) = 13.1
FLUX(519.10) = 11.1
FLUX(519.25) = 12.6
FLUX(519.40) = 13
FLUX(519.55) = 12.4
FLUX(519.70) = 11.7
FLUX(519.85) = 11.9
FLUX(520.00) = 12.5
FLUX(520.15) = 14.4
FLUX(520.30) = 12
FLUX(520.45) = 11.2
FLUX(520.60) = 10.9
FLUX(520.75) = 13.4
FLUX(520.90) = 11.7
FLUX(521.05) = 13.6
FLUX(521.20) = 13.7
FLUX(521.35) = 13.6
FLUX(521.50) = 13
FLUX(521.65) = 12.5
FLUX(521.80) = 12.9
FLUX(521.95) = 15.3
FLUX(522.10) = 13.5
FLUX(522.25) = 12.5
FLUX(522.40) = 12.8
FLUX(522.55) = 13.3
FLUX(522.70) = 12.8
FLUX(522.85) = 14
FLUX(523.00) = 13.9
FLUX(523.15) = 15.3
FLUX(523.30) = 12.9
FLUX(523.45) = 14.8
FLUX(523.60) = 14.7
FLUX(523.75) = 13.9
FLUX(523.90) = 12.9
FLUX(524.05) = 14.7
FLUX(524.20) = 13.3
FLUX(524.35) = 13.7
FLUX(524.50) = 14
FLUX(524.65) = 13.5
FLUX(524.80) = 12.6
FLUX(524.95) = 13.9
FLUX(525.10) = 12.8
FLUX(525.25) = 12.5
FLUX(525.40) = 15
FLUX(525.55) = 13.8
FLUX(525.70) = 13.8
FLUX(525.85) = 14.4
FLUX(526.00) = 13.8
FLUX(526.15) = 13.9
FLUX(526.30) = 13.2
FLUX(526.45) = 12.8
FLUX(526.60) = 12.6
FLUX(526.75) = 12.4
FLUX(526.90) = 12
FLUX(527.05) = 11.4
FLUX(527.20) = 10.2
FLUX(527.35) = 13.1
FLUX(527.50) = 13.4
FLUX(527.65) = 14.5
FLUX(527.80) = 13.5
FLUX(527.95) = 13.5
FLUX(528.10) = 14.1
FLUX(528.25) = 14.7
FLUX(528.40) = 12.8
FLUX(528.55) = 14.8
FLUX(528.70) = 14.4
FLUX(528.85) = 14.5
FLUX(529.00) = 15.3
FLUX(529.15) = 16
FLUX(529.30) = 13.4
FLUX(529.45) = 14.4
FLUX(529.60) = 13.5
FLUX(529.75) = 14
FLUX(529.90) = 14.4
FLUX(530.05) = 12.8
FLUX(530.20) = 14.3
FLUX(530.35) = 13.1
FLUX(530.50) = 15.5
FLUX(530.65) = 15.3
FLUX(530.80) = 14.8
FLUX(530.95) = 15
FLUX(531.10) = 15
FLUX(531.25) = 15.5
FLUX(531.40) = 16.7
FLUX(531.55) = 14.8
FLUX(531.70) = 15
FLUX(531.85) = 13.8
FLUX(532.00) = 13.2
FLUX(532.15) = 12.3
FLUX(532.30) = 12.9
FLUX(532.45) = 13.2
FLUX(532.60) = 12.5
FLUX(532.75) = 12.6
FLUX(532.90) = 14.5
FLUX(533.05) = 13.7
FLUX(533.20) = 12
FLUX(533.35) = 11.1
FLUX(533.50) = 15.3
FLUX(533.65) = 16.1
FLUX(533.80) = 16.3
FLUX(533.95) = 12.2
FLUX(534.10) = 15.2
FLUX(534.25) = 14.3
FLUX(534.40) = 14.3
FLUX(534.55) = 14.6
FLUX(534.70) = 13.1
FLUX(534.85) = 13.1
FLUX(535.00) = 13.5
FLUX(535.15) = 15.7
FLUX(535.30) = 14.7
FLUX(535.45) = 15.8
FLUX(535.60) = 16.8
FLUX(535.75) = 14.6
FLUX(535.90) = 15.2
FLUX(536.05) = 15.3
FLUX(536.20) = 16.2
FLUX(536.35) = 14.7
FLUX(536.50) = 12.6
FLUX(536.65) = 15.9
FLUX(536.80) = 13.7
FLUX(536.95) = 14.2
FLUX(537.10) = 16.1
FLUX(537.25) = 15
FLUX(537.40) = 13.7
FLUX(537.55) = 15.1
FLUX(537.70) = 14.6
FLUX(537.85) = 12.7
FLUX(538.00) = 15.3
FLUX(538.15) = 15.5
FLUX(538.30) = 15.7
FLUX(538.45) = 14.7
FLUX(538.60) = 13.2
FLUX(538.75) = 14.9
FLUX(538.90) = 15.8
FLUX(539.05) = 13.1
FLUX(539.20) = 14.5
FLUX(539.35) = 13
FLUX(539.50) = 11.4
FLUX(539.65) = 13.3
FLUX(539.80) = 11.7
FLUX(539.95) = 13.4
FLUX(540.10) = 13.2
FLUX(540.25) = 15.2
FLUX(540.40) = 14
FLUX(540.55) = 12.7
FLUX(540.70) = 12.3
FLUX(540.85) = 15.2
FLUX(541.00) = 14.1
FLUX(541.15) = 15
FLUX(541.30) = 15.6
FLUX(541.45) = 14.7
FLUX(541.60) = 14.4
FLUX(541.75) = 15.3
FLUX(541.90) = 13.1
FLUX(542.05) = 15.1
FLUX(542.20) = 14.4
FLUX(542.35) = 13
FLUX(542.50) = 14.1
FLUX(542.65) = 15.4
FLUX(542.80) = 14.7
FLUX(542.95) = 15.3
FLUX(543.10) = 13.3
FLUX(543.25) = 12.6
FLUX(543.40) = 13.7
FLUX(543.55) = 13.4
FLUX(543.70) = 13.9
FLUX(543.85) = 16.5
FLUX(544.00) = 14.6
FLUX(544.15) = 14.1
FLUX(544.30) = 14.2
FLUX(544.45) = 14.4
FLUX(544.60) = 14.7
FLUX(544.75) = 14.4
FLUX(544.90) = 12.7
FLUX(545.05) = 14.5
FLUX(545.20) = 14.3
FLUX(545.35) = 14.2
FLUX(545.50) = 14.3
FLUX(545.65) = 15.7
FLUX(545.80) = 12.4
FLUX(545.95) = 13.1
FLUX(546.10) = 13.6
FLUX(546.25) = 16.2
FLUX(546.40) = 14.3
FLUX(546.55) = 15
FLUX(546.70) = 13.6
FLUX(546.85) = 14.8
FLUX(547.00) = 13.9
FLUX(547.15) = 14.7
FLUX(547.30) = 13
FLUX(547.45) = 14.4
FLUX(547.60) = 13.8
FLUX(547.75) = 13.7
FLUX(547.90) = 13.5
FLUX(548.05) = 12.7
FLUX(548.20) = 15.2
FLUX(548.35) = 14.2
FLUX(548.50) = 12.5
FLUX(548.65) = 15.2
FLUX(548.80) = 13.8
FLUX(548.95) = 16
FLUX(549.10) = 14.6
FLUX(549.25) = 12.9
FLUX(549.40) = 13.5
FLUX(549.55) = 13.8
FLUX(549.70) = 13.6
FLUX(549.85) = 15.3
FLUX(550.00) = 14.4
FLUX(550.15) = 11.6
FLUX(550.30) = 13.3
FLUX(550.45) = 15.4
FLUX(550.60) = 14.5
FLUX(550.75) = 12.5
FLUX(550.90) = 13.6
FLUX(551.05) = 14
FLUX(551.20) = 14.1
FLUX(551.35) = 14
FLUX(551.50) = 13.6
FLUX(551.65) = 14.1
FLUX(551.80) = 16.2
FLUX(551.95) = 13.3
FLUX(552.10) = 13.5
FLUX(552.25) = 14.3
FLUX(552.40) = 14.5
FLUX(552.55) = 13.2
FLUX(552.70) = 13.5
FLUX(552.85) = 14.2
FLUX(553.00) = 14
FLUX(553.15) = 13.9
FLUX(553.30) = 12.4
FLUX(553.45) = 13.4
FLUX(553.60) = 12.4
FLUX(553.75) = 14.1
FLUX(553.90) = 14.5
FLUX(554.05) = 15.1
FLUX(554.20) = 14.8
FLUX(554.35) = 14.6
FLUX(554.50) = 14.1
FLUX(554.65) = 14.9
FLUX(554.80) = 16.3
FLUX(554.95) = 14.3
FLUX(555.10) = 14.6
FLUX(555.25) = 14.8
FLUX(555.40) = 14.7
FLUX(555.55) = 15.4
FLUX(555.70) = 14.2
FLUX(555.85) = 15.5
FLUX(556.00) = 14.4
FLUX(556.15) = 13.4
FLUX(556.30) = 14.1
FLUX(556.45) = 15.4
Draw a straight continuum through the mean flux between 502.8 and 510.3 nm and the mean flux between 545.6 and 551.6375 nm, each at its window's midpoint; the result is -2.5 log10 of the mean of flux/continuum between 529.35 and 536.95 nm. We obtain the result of -0.053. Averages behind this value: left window 13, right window 14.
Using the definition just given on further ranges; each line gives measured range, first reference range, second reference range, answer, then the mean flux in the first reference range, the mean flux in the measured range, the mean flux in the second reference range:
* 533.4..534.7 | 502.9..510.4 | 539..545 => -0.07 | 12.9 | 14.6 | 14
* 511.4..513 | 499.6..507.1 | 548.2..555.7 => 0.07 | 12.9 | 12.2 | 14.1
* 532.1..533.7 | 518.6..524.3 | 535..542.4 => 0.05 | 13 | 13.3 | 14.4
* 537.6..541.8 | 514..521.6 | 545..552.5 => -0.05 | 12.1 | 14.1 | 14.1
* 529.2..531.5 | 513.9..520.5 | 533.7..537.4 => -0.04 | 12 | 14.5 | 14.7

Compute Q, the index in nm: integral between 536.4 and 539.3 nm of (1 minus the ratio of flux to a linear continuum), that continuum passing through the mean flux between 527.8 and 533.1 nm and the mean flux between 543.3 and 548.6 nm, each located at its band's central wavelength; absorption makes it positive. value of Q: -0.08 nm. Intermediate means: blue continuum 14.2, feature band 14.5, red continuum 14.1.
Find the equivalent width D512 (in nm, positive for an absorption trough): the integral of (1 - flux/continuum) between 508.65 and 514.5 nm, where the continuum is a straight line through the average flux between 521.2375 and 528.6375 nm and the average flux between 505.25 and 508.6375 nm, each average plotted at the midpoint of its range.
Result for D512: 0.17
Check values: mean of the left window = 13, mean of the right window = 13.5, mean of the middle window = 12.7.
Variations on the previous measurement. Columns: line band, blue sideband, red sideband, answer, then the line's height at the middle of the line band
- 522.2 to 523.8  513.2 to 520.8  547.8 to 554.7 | -0.16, 12.5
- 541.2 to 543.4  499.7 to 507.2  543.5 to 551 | -0.06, 14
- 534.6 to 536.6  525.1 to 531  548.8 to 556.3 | -0.12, 13.9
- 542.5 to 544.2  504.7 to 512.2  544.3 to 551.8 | -0.05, 13.9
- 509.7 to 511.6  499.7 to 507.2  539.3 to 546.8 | 0.12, 13.1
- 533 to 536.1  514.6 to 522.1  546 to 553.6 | -0.31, 13.1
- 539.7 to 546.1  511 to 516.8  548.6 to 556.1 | -0.14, 13.8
